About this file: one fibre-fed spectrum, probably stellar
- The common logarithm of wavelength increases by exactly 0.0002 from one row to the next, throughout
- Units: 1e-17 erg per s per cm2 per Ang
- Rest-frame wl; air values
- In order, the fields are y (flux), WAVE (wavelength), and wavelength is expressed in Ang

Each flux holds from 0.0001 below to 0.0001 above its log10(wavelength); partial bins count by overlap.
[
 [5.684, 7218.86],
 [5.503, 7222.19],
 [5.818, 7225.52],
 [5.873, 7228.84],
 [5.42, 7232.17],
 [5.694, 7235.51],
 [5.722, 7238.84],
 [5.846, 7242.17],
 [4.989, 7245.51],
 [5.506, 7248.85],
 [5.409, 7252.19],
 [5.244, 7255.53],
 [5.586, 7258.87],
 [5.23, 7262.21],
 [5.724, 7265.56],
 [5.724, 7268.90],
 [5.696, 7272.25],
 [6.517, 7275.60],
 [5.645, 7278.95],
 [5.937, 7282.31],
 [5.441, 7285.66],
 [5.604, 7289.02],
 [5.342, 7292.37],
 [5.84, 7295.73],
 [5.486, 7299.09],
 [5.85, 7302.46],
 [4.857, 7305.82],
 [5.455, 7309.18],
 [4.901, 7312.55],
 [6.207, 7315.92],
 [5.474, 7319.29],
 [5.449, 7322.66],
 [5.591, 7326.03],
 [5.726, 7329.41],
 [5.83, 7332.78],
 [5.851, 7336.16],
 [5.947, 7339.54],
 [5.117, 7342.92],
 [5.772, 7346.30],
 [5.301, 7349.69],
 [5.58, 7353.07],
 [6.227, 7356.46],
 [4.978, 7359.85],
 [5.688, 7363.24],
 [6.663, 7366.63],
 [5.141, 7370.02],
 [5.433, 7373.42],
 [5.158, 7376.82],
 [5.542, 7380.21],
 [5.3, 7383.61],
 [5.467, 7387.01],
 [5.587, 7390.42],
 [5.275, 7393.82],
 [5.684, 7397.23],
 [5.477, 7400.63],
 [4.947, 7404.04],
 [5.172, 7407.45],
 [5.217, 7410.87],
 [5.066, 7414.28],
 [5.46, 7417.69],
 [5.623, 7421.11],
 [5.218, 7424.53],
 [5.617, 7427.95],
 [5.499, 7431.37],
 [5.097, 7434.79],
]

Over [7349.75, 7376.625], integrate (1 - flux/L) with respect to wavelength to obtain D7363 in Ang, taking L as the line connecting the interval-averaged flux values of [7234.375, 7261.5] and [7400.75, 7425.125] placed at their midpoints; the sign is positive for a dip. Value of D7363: -1.5 Ang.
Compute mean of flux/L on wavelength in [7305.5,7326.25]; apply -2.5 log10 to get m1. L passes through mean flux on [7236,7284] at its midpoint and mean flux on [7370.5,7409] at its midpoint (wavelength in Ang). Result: 0.01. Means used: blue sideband 5.63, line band 5.45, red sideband 5.36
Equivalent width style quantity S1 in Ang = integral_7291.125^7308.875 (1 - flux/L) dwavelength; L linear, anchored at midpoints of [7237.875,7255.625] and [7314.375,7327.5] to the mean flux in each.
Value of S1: 0.4 Ang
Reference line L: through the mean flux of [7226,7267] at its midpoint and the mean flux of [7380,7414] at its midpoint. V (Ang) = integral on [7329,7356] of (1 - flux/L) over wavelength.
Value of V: -1.3 Ang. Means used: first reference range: 5.53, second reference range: 5.35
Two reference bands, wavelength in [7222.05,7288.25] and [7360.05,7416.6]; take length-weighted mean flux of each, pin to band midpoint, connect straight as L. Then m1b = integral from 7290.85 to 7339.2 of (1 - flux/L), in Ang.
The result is -0.4 Ang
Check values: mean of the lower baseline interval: 5.63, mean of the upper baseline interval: 5.41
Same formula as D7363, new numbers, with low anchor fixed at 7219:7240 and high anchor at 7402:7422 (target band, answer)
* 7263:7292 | -1.0 Ang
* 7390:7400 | -0.4 Ang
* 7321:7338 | -0.8 Ang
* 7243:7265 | 1.0 Ang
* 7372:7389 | -0.2 Ang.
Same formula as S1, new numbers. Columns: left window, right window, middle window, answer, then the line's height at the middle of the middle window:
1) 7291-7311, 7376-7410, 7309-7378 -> -2.31 Ang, 5.42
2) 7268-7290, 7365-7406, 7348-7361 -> 0.05 Ang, 5.57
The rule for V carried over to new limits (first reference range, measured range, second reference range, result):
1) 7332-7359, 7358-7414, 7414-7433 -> 1.41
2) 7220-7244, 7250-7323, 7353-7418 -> 0.38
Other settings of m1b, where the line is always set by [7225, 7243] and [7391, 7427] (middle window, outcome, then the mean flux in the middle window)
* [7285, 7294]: 0.21 Ang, 5.47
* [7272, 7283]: -0.70 Ang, 5.98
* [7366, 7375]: -0.37 Ang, 5.64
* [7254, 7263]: 0.47 Ang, 5.37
